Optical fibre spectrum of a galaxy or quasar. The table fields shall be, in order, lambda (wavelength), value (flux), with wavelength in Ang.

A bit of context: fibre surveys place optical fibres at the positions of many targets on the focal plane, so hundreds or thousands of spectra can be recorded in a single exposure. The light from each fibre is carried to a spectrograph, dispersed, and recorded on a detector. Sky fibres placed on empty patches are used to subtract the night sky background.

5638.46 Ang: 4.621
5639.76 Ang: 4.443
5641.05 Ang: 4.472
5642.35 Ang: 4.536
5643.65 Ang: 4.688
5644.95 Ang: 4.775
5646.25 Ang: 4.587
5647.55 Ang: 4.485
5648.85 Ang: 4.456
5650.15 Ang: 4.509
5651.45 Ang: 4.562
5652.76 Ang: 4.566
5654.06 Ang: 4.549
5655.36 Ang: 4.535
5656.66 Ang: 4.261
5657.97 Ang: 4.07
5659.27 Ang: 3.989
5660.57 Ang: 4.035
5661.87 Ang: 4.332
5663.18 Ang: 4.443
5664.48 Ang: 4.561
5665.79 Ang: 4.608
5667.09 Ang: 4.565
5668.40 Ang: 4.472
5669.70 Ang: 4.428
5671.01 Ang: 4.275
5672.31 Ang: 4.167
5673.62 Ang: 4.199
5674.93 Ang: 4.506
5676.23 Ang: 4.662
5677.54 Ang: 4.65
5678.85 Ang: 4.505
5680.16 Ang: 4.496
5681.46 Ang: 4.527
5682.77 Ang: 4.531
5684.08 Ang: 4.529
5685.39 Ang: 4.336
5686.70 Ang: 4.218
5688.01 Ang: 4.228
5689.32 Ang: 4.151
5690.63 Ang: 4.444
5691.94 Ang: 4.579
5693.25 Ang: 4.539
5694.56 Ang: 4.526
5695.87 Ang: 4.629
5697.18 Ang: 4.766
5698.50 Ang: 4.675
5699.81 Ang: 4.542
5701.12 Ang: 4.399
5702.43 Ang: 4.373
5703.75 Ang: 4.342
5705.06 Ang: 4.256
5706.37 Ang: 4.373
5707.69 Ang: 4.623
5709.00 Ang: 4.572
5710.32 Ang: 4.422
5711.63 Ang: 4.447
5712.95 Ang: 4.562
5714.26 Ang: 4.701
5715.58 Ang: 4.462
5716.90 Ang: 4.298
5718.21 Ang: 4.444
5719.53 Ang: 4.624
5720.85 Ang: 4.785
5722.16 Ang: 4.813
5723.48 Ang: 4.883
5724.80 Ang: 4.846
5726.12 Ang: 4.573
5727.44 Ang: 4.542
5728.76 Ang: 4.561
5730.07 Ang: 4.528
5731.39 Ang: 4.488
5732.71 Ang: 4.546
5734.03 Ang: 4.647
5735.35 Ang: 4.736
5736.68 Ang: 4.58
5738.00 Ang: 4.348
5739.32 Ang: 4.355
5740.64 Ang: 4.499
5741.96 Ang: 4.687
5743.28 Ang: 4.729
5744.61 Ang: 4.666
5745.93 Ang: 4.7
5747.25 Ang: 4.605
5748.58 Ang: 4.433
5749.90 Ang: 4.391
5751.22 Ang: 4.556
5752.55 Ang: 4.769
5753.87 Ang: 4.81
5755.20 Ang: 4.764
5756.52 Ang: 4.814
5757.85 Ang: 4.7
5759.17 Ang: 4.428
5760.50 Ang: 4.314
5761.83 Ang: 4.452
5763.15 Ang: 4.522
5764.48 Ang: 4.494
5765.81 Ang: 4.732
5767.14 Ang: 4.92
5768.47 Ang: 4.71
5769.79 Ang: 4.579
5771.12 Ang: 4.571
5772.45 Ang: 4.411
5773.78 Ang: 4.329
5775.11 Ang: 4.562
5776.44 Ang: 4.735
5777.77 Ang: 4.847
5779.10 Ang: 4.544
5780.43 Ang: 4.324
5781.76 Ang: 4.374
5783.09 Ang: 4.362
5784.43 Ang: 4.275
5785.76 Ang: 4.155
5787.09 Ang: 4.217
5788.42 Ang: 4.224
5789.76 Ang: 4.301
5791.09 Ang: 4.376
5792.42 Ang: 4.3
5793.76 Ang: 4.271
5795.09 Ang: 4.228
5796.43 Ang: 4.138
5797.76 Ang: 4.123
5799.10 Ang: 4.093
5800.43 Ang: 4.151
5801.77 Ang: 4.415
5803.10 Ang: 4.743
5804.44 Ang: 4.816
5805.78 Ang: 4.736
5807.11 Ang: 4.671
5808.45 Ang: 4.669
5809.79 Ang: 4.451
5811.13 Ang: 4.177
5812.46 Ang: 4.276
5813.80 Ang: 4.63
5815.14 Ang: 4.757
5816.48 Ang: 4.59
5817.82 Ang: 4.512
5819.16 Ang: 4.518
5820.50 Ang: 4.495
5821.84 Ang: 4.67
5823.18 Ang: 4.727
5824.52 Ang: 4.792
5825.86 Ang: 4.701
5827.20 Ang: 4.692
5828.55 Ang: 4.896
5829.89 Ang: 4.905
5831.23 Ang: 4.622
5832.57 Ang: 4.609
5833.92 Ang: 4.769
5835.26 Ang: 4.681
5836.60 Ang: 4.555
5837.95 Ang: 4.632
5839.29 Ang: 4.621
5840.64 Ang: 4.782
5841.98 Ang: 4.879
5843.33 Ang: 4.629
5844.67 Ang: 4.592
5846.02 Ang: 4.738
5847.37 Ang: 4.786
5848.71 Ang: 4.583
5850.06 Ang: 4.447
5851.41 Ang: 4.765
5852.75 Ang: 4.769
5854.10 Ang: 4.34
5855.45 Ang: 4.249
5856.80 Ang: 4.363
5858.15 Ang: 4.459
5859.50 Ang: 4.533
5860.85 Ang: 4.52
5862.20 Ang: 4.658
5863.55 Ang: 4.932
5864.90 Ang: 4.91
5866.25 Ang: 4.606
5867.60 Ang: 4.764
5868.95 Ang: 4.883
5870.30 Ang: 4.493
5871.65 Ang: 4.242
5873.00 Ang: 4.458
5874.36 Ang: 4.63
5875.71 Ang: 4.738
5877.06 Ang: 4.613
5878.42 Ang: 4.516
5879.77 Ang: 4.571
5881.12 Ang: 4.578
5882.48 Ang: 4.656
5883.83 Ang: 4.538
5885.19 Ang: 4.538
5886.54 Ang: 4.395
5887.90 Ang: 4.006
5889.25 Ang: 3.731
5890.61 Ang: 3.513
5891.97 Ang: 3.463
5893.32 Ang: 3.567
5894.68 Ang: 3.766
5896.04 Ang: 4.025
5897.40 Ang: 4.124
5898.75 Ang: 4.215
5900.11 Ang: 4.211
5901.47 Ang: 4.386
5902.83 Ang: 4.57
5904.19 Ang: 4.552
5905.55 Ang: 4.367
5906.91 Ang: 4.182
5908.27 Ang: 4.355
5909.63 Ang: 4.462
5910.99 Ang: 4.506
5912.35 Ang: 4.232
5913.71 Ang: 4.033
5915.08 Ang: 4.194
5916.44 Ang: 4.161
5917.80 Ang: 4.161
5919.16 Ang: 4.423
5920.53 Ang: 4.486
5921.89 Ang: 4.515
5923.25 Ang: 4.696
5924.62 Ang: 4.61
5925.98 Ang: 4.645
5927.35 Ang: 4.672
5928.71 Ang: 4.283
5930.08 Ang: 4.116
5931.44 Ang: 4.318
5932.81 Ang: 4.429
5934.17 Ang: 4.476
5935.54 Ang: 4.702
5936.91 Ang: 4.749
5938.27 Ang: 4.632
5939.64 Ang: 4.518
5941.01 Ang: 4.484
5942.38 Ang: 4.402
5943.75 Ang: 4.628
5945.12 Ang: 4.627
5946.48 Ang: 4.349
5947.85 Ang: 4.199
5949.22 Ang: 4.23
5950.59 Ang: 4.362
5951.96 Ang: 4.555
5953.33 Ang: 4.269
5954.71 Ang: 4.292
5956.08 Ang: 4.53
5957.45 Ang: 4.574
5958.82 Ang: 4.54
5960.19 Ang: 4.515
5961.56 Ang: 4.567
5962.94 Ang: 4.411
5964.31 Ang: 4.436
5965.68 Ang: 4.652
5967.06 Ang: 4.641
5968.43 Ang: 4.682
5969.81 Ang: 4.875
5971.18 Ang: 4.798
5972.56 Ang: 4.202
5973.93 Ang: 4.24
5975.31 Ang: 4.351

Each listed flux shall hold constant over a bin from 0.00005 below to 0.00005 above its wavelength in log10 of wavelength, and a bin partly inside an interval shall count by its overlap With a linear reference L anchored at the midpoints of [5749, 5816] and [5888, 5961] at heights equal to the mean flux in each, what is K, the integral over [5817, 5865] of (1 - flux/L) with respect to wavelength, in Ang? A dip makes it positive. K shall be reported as -2.4 Ang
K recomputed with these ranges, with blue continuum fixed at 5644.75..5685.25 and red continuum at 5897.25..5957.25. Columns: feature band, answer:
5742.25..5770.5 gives -1.2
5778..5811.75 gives 0.4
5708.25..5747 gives -1.3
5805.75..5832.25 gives -1.2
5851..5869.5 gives -0.8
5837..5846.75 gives -0.6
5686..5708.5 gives -0.1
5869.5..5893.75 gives 0.6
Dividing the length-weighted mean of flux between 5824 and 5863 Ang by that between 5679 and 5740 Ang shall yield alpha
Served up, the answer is 1.0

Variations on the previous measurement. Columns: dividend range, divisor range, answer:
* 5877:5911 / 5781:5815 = 0.97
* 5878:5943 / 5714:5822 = 0.96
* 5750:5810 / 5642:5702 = 1.01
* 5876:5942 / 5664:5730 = 0.96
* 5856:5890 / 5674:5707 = 1.01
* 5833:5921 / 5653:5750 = 0.99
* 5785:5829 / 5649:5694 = 1.01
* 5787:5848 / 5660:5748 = 1.01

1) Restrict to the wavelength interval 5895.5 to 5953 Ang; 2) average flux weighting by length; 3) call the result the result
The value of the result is 4.4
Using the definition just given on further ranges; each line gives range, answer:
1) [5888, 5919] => 4.13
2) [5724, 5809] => 4.52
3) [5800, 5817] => 4.55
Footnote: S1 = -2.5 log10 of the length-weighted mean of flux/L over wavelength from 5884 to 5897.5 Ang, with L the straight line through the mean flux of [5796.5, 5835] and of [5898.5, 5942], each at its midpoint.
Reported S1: 0.14 mag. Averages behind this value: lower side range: 4.57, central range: 3.93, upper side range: 4.42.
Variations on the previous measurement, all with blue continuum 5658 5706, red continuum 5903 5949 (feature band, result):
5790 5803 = 0.042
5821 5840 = -0.065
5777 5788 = 0.010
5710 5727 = -0.043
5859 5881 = -0.048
